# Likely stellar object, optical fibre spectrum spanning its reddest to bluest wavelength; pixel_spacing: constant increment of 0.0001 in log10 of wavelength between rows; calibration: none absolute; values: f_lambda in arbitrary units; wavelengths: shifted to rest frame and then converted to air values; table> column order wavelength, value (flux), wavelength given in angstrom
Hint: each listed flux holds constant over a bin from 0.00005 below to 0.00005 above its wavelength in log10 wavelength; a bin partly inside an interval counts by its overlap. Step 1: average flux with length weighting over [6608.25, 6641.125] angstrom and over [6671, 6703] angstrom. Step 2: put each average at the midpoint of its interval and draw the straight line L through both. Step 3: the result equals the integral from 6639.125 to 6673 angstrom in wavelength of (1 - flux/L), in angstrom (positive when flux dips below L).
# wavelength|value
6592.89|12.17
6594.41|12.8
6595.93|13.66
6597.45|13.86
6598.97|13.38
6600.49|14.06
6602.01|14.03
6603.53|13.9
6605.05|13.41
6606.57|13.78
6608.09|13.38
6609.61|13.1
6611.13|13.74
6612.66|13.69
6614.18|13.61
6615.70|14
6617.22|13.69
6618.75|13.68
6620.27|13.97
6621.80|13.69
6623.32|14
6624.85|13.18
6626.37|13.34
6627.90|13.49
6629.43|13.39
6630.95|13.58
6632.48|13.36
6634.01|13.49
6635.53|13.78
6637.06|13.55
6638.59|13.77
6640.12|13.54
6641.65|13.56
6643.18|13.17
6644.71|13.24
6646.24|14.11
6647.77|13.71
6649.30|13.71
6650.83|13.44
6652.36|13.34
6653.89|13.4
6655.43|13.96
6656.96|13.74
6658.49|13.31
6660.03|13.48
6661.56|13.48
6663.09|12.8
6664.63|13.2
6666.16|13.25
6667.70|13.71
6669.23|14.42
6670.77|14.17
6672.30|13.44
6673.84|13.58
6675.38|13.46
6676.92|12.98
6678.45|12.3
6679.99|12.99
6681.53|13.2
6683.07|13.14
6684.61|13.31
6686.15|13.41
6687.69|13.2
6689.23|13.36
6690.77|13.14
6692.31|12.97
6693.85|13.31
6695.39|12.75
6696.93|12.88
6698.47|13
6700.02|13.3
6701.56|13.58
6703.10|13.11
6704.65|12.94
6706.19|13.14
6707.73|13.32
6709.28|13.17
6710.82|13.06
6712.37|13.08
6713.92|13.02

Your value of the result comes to -0.4 angstrom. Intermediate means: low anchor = 13.6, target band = 13.6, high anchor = 13.2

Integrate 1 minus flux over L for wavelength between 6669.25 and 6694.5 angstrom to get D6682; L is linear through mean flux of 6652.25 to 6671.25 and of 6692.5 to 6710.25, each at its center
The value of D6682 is 0.1 angstrom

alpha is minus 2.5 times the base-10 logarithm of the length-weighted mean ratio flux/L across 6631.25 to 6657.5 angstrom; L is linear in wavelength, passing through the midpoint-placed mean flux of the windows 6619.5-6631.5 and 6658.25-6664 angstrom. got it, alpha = -0.01 mag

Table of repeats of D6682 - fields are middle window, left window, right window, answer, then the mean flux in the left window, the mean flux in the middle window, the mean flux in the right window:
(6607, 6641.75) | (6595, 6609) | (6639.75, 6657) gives 0.1 angstrom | 13.7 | 13.6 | 13.6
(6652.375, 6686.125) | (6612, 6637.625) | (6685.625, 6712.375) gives -0.1 angstrom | 13.6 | 13.4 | 13.2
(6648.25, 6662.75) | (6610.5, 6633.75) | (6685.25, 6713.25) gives -0.1 angstrom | 13.6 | 13.5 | 13.2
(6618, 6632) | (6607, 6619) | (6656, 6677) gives 0.0 angstrom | 13.6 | 13.6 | 13.5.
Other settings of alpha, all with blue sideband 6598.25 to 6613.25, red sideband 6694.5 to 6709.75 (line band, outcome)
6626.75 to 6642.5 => 0.00 mag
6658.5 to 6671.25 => -0.02 mag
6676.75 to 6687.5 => 0.01 mag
